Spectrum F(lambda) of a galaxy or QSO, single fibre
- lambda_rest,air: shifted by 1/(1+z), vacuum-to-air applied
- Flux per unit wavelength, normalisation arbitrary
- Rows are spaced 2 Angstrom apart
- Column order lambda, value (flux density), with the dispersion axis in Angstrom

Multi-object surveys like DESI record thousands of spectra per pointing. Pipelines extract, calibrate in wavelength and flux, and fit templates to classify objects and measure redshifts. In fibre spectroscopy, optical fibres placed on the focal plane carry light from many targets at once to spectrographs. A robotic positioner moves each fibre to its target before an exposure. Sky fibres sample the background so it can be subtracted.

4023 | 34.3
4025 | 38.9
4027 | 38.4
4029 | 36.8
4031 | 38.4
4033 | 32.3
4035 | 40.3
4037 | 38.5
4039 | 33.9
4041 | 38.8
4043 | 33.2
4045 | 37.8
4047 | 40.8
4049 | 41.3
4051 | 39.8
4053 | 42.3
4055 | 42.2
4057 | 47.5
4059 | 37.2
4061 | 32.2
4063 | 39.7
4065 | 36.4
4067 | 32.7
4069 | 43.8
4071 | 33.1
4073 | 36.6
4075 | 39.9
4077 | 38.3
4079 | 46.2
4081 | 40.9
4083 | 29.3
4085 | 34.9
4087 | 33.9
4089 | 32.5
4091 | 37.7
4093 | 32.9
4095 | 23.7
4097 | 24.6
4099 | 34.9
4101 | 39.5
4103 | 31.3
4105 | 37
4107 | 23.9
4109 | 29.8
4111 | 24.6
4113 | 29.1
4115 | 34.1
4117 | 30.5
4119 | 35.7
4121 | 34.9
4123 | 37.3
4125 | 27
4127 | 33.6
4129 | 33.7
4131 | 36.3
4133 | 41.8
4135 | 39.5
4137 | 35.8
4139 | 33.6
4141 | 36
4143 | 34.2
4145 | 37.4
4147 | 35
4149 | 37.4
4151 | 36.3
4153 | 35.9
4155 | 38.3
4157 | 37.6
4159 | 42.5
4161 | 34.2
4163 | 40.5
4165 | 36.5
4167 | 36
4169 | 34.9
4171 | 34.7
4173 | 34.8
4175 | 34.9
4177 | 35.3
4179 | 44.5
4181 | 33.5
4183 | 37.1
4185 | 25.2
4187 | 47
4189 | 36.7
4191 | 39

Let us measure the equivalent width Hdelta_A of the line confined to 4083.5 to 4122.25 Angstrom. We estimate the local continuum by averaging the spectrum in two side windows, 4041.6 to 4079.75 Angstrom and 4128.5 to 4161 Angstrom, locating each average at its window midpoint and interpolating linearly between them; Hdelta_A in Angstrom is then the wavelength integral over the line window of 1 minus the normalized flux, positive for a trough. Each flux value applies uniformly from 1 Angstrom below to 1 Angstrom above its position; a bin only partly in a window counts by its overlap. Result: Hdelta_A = 6.2 Angstrom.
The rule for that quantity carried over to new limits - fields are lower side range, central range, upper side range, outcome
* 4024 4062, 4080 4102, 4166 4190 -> 2.63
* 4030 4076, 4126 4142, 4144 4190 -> 0.39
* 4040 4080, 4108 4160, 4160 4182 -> 3.18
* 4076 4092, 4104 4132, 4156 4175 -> 3.63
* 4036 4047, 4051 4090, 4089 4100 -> -4.99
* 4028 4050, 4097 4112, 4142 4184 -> 2.42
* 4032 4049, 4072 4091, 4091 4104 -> -2.14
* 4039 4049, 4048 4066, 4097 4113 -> -1.79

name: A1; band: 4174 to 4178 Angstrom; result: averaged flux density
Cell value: 35.1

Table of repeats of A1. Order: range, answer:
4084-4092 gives 34.8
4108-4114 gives 27.8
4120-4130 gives 33.3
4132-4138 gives 39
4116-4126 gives 33.1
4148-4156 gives 37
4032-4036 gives 36.3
